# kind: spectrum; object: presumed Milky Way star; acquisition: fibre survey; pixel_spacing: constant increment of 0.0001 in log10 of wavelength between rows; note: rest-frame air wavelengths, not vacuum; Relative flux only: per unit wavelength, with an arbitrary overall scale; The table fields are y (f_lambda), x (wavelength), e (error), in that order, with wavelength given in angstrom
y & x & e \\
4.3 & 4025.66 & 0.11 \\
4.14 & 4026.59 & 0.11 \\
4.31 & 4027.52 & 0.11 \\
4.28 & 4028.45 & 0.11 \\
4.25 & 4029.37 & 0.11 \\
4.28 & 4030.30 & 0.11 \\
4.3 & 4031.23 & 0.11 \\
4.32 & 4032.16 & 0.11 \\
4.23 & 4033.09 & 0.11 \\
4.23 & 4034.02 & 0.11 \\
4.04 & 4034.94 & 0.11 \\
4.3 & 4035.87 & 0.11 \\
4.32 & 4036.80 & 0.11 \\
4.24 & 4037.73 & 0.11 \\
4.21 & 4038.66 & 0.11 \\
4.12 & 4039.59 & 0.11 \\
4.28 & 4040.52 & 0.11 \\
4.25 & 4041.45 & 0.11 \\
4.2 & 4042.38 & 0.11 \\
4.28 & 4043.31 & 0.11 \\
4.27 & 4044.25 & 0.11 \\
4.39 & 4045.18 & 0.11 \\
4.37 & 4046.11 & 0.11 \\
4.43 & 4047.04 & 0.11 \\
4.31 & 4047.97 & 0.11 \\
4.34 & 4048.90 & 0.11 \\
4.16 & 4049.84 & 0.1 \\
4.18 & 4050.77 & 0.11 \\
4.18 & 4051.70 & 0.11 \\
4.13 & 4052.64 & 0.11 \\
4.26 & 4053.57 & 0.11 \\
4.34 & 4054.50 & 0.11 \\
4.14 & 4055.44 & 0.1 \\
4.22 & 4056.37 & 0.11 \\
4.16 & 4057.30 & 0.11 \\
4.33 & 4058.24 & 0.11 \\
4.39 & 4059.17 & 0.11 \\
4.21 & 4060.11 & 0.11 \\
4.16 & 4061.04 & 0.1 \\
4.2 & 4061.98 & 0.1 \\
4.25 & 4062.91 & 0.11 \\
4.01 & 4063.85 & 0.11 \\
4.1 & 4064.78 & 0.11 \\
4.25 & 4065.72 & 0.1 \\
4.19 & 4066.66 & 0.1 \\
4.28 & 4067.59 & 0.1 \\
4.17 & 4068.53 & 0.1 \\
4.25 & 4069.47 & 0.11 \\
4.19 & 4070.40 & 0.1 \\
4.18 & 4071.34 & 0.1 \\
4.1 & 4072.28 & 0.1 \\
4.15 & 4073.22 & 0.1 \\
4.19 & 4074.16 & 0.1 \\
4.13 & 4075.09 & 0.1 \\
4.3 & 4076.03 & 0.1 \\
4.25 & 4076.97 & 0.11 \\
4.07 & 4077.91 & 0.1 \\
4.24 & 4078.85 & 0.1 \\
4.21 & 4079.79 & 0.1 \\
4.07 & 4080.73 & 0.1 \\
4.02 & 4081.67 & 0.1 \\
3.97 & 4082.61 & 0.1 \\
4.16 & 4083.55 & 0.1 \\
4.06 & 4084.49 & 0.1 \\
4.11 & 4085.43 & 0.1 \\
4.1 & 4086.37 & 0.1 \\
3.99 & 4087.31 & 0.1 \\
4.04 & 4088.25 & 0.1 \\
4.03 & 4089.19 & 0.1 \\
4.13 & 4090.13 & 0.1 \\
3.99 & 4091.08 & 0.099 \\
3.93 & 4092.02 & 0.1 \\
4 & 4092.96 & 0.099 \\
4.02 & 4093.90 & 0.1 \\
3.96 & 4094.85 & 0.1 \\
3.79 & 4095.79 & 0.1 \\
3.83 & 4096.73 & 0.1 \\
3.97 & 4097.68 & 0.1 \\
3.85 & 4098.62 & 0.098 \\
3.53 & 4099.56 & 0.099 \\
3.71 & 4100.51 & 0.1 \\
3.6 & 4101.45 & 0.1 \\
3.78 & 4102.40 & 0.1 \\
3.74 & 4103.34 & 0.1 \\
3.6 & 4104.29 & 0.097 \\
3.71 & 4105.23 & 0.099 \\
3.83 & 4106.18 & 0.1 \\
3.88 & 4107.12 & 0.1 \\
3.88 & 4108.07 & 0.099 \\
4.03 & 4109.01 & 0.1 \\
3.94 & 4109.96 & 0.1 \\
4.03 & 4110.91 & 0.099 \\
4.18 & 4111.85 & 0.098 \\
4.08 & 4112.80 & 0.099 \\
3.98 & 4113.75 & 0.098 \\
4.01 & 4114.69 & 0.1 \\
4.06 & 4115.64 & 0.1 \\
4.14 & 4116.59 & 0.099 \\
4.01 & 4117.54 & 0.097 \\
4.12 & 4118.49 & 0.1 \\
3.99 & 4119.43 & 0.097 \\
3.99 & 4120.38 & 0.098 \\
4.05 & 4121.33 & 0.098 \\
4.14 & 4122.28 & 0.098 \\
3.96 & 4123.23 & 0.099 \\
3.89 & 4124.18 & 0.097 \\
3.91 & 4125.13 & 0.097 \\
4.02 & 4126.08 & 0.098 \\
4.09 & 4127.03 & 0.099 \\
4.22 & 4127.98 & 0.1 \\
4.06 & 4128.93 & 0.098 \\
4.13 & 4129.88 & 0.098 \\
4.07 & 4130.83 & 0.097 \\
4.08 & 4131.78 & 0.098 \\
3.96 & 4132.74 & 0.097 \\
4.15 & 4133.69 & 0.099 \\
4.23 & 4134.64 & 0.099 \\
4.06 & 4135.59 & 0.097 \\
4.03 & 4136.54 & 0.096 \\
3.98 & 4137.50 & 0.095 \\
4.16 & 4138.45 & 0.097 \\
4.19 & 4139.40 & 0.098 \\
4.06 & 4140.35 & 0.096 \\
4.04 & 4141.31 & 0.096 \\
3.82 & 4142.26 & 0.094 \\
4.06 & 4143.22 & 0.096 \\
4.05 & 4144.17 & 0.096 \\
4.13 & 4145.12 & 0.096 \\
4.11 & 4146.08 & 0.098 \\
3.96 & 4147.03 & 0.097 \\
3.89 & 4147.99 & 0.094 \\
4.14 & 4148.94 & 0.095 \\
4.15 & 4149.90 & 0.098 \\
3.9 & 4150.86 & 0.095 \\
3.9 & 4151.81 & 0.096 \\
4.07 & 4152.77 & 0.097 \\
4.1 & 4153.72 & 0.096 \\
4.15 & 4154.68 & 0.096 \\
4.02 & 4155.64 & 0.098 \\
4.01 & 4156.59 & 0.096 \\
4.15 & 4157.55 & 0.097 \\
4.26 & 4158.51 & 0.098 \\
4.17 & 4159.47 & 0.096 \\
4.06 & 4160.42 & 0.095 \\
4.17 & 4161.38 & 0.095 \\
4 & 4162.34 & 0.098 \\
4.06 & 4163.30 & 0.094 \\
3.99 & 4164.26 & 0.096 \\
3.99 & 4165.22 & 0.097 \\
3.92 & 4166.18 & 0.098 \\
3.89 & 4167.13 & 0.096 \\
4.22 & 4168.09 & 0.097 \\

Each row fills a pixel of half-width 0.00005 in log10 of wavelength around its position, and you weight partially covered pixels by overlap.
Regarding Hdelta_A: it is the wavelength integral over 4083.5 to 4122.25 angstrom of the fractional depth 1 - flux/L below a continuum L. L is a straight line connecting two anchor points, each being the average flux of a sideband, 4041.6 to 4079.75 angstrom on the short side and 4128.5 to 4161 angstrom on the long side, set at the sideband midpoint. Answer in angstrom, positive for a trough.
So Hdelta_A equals 1.9 angstrom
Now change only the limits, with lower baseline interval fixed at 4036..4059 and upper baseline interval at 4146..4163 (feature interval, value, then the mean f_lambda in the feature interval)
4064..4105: 1.62 angstrom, 4.03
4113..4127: 0.36 angstrom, 4.02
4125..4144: 0.15 angstrom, 4.07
